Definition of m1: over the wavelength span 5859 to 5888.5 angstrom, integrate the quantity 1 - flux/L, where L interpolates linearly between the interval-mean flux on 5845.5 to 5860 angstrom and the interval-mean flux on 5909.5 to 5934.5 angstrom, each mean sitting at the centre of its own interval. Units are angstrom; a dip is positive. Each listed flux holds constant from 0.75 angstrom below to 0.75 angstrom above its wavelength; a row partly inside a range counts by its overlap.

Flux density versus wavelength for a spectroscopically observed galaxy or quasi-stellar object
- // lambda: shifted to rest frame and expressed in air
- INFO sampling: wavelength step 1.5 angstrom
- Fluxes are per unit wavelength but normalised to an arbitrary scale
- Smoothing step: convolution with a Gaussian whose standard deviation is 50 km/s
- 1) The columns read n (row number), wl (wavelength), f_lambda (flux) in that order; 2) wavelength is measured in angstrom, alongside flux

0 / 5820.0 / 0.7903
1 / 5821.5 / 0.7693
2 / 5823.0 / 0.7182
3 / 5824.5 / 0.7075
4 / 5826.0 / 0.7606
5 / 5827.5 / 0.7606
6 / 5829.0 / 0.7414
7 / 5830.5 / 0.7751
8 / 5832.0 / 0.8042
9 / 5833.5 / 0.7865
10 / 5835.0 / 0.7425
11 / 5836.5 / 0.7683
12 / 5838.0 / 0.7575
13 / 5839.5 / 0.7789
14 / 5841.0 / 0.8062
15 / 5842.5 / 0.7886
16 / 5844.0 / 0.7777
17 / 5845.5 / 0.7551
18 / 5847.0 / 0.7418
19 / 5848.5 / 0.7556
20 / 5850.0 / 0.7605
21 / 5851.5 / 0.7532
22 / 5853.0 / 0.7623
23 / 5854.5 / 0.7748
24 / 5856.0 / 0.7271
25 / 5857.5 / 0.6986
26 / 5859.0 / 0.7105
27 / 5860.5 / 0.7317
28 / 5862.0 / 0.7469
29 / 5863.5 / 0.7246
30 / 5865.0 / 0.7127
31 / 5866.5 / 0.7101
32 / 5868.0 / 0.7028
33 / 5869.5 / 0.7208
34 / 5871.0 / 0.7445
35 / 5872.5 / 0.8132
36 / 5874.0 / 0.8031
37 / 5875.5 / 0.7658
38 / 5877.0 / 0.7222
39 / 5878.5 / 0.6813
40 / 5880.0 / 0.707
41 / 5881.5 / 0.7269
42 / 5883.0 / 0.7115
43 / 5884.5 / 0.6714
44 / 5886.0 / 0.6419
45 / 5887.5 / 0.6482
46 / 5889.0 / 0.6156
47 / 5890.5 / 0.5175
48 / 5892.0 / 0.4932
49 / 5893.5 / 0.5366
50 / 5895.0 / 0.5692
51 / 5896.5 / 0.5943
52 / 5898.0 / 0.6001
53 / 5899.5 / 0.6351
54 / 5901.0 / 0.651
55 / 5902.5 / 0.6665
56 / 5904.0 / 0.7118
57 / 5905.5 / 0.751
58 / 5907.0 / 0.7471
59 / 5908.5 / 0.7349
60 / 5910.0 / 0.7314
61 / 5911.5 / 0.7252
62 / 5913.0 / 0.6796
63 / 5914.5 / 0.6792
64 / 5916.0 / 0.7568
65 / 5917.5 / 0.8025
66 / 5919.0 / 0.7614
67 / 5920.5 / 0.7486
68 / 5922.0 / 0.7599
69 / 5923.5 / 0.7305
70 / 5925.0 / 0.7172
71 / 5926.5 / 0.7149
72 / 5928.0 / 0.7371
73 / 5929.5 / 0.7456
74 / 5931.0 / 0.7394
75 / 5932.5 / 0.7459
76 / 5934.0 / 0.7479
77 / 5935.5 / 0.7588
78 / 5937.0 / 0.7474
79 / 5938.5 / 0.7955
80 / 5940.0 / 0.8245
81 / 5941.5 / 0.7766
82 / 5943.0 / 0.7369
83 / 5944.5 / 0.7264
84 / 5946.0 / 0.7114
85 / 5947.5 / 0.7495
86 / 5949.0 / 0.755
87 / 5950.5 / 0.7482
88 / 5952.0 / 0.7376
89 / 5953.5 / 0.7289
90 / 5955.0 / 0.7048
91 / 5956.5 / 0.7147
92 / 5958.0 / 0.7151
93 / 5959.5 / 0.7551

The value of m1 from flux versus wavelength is 0.9 angstrom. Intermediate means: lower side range 0.743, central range 0.719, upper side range 0.737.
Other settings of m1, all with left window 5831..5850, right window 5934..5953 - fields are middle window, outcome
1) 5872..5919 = 5.0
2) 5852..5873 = 0.9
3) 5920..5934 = 0.4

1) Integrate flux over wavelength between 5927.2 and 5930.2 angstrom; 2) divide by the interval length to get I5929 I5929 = 0.741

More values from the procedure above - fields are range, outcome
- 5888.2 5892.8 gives 0.543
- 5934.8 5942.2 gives 0.781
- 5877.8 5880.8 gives 0.695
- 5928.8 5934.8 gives 0.745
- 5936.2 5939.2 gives 0.771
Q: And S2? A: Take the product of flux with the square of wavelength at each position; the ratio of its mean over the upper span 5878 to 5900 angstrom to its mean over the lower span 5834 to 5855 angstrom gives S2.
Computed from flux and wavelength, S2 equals 0.82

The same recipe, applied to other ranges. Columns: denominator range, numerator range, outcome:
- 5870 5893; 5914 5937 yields 1.11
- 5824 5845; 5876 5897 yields 0.84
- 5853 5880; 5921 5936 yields 1.03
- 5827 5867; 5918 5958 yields 1.02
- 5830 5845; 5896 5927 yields 0.94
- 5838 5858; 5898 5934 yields 0.97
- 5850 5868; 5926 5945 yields 1.06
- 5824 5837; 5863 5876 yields 0.99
